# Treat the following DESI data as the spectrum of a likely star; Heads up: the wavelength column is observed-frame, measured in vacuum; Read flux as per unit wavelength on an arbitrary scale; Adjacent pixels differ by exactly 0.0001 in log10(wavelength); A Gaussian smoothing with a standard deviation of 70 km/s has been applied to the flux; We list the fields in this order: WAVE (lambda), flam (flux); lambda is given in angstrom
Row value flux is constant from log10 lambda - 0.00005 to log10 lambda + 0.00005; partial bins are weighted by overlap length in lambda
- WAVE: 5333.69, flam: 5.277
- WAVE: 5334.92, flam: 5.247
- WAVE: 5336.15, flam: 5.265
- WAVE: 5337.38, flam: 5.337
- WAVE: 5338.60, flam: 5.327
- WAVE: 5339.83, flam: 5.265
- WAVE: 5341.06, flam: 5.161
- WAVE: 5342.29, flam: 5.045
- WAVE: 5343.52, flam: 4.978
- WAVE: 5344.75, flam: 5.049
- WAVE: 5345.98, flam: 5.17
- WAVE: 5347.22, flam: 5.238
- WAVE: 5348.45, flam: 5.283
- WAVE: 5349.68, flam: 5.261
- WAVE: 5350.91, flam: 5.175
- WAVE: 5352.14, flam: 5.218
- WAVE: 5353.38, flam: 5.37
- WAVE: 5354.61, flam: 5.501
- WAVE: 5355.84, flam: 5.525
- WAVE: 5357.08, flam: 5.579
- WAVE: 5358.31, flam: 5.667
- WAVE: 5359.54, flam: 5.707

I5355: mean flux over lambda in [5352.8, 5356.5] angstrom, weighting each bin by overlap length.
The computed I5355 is 5.47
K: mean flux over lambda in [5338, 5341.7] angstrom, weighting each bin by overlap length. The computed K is 5.25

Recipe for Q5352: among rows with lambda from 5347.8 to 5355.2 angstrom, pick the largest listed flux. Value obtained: 5.501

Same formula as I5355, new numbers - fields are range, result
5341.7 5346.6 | 5.06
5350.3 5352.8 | 5.19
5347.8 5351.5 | 5.25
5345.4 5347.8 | 5.18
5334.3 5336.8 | 5.25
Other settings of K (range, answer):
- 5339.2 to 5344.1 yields 5.11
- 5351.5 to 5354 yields 5.29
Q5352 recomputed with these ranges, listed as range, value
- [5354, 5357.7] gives 5.579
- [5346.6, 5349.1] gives 5.283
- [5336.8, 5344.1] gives 5.337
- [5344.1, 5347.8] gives 5.238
